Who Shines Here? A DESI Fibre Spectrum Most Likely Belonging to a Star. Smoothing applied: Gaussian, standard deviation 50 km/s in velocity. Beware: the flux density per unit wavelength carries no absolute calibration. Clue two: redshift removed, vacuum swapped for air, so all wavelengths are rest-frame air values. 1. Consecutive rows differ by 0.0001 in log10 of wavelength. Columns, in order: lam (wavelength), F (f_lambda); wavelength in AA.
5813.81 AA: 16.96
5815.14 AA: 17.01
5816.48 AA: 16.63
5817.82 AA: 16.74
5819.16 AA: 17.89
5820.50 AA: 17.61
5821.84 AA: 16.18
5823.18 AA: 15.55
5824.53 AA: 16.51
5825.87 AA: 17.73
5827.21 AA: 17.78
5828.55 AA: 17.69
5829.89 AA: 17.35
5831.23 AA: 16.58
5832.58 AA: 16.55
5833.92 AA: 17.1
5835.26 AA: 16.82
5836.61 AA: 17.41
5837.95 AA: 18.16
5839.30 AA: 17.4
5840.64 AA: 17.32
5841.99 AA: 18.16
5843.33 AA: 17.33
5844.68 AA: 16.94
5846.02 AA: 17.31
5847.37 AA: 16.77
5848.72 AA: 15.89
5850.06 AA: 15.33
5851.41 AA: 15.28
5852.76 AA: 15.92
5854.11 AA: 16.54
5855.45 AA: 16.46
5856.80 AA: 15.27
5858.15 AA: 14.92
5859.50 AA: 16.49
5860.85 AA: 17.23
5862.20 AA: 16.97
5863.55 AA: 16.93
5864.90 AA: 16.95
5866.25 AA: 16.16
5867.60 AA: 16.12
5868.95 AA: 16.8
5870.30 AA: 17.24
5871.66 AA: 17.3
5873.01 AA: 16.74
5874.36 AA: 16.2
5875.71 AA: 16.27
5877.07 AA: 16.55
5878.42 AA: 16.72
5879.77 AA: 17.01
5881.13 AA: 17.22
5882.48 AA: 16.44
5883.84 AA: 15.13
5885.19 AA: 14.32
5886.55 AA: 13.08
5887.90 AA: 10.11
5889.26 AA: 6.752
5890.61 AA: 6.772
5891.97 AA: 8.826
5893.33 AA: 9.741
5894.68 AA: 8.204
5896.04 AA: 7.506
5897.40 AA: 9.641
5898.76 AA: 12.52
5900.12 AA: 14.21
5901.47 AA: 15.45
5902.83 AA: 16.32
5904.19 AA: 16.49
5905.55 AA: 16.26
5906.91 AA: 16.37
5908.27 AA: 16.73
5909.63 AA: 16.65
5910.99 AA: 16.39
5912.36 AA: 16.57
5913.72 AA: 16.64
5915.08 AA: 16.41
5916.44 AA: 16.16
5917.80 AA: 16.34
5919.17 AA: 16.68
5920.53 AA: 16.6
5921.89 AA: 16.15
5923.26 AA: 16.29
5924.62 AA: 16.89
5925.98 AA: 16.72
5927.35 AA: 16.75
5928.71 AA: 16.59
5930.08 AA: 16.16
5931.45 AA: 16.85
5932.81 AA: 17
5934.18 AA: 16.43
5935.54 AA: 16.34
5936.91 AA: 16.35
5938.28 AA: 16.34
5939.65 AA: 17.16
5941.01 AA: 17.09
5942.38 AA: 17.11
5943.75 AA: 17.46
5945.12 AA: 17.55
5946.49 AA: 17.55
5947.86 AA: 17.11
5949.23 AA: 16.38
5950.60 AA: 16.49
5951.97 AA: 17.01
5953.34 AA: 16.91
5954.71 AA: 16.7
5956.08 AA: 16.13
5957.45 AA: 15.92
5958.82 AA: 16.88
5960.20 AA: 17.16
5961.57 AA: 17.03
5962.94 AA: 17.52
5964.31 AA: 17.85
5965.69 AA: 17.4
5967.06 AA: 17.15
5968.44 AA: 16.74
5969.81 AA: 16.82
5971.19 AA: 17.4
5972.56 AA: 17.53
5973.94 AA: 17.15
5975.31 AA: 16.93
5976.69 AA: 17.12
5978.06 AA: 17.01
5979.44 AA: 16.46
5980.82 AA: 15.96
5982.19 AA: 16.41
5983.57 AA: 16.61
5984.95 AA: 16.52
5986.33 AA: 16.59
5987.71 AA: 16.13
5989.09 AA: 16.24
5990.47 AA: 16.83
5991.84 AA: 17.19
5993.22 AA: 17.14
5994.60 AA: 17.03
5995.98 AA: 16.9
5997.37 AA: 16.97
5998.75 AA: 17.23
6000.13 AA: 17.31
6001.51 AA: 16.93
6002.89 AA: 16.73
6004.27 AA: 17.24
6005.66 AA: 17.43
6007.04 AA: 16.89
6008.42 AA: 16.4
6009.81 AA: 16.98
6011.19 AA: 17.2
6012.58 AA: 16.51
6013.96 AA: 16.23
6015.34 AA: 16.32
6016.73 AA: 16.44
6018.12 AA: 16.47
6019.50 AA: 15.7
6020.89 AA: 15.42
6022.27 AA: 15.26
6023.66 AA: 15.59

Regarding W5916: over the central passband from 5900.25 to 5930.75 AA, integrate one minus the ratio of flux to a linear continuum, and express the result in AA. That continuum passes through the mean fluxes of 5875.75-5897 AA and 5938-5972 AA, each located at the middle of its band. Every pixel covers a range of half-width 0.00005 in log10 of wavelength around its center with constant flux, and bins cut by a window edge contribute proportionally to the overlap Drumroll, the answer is -4.4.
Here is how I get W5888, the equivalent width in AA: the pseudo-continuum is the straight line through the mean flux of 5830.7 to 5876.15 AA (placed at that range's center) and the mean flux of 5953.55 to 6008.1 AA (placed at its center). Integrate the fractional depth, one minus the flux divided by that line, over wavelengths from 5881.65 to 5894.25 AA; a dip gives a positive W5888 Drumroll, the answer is 4.13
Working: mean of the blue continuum 16.7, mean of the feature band 11.3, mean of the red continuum 16.9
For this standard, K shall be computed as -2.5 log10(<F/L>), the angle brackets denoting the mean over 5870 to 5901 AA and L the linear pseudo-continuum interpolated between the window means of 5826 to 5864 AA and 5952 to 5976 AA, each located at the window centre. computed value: 0.27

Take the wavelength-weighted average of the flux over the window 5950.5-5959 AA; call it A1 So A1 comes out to 16.6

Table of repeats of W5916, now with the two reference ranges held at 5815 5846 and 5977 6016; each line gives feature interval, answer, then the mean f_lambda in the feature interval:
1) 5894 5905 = 2.9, 12.6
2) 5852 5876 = 0.9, 16.5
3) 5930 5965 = 0.0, 16.9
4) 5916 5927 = 0.3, 16.5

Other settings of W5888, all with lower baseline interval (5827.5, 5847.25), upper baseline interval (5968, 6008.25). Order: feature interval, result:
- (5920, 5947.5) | 0.40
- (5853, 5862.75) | 0.56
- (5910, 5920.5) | 0.37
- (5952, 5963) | 0.13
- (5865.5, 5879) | 0.46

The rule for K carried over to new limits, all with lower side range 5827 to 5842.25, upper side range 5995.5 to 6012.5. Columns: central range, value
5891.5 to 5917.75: 0.21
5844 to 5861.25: 0.07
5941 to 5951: 0.00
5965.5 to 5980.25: 0.00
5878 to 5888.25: 0.14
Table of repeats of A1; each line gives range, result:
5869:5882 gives 16.8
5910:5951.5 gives 16.7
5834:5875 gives 16.7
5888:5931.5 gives 14.4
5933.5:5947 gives 16.9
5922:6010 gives 16.9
